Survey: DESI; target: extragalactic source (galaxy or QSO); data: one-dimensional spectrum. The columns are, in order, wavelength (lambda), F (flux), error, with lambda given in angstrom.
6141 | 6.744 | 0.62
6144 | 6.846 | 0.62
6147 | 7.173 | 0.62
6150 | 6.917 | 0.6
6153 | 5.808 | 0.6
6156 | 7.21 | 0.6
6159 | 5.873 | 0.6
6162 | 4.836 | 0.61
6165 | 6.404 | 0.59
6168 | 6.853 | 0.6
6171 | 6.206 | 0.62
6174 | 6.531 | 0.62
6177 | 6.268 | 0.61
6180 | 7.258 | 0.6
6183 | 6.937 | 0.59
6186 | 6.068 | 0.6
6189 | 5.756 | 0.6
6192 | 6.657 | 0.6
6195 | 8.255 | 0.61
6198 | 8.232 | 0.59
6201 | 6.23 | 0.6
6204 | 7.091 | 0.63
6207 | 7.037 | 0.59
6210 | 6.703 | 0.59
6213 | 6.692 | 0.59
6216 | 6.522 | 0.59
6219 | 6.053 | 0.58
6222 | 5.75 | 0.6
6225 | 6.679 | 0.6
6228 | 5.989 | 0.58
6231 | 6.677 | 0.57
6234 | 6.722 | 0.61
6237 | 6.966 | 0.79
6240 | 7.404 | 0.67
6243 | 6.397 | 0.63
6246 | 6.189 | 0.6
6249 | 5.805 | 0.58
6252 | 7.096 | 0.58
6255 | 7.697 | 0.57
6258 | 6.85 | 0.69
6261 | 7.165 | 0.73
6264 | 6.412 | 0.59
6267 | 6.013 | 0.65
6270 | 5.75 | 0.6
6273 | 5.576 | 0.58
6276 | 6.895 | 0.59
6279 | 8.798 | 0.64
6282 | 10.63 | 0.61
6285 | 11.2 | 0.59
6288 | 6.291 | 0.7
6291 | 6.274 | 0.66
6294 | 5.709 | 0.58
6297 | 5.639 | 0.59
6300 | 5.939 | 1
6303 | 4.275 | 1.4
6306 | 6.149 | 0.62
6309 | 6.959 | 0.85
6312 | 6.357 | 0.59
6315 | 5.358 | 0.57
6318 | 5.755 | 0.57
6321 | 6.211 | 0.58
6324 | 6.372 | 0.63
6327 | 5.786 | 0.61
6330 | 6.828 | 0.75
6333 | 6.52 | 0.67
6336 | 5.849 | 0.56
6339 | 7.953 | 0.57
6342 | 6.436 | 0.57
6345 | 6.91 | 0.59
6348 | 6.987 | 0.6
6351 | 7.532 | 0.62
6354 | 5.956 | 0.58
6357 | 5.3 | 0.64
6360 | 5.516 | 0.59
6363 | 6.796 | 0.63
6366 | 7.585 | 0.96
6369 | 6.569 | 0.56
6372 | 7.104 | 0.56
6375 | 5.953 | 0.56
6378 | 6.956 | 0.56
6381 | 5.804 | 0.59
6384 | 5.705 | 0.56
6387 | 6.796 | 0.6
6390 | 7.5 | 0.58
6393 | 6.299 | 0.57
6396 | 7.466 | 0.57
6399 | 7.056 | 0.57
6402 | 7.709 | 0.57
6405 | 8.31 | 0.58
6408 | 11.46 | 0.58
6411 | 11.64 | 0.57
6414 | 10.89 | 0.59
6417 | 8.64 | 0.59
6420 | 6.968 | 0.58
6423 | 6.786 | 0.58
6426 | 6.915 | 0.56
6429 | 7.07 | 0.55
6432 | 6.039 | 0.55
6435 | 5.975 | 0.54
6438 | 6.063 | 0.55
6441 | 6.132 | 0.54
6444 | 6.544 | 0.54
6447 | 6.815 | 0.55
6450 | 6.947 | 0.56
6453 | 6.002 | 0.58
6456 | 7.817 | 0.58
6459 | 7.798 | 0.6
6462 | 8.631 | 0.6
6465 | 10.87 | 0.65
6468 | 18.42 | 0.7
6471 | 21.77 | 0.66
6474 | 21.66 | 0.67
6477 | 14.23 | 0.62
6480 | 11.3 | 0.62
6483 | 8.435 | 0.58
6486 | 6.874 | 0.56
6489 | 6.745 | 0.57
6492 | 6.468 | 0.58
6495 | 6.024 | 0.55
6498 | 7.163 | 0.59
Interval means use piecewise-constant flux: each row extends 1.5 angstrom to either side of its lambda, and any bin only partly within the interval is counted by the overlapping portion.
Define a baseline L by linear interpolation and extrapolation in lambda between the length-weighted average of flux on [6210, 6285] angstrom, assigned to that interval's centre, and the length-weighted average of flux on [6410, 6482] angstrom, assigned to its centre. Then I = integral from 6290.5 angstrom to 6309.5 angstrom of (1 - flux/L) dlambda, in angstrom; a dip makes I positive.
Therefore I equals 4.6 angstrom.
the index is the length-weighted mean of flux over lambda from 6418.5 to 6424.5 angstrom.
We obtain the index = 6.88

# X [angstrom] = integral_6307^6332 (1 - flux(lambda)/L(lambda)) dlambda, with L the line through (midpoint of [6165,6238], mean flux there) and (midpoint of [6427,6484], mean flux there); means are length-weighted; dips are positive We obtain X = 6.0 angstrom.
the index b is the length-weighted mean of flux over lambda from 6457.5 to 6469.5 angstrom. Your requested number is 11.4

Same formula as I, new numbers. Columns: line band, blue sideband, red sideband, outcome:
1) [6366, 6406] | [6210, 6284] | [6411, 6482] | 8.6 angstrom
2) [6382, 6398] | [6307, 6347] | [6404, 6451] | 1.1 angstrom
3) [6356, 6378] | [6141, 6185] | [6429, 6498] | 5.1 angstrom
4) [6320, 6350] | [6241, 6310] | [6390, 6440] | 2.5 angstrom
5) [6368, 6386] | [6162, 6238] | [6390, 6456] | 2.4 angstrom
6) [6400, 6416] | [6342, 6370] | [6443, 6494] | -2.9 angstrom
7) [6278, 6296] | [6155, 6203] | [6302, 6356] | -4.6 angstrom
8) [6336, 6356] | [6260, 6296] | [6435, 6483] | 3.8 angstrom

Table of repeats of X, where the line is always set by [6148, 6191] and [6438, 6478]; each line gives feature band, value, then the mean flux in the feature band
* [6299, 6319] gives 6.3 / 5.83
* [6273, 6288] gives -1.1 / 8.69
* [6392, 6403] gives 3.1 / 7.14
